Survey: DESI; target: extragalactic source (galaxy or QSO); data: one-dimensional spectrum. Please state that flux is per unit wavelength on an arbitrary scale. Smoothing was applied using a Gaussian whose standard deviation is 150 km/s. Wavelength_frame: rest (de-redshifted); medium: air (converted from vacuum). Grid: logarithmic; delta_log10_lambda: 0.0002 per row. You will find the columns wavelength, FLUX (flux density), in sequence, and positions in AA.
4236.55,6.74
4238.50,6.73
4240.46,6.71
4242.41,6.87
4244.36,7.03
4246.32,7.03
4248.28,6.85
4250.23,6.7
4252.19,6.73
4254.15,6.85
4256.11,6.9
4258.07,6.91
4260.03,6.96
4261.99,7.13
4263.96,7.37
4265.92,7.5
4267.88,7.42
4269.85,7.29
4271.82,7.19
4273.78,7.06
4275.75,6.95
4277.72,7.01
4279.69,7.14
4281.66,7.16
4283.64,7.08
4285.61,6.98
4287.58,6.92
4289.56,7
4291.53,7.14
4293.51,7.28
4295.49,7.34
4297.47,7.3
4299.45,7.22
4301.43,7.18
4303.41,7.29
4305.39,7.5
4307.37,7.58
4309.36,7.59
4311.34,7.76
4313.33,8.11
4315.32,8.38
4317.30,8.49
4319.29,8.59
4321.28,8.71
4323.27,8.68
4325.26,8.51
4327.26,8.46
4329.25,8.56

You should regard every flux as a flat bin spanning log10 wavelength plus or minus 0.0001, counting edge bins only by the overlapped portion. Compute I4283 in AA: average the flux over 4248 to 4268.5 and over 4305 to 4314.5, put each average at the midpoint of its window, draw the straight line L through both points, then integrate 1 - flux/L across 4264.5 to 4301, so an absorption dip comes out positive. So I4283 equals 1.0 AA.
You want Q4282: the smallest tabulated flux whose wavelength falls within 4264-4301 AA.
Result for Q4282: 6.92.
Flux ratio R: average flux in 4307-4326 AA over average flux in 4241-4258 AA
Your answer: 1.2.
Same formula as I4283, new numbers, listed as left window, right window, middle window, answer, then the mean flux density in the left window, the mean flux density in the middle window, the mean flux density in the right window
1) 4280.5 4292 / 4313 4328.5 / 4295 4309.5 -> 0.67 AA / 7.04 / 7.36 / 8.51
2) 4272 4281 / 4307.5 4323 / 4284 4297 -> 0.63 AA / 7.06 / 7.12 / 8.22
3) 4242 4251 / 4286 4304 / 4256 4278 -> -0.43 AA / 6.9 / 7.16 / 7.18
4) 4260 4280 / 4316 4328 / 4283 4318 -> 2.45 AA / 7.2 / 7.45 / 8.57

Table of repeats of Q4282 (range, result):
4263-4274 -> 7.06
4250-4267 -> 6.7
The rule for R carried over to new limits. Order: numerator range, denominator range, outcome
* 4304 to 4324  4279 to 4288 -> 1.15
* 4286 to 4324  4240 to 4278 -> 1.09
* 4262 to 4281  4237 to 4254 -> 1.06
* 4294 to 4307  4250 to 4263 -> 1.06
